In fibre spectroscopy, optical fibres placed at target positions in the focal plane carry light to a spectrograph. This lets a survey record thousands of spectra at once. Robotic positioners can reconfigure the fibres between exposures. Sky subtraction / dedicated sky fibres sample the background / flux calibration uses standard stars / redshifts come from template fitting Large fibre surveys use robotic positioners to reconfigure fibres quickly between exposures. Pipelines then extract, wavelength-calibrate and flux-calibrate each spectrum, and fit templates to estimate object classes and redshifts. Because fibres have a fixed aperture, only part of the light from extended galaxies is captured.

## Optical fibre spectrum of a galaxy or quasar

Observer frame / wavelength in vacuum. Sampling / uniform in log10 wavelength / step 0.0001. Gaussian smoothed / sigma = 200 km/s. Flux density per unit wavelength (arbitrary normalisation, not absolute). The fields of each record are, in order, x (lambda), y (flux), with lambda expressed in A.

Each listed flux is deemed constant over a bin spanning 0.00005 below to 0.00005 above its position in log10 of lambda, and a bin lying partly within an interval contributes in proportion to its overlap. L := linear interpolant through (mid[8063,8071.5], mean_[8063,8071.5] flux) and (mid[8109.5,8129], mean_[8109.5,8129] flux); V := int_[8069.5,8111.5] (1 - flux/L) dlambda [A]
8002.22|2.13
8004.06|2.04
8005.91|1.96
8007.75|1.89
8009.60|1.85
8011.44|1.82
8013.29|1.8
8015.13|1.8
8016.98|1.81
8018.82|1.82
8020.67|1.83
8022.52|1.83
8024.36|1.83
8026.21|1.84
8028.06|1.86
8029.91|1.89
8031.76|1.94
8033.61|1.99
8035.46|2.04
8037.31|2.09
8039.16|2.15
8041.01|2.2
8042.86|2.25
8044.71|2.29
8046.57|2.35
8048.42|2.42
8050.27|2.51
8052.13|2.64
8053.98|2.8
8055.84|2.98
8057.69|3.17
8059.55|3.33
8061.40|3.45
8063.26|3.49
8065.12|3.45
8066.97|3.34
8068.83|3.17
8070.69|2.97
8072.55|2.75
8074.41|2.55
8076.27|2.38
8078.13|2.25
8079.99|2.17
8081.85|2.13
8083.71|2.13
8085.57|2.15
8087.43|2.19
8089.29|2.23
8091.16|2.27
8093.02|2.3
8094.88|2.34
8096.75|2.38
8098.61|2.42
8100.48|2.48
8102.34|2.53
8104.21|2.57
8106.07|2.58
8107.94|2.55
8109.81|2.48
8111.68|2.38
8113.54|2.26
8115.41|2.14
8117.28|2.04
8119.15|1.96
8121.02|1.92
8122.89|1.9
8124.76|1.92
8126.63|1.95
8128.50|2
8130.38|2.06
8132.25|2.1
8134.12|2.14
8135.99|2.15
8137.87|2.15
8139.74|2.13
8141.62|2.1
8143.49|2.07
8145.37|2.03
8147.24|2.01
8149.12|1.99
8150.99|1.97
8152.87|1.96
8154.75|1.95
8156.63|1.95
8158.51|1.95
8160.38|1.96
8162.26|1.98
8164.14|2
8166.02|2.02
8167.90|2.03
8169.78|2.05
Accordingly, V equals 4.7 A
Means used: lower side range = 3.27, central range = 2.4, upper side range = 2.08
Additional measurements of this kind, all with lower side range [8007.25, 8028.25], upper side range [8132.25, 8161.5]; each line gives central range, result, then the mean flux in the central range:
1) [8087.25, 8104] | -3.5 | 2.37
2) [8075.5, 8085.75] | -1.4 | 2.2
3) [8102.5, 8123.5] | -3.0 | 2.27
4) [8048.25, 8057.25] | -4.0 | 2.72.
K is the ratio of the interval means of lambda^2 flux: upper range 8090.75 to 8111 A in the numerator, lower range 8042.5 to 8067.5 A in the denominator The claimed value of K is 0.9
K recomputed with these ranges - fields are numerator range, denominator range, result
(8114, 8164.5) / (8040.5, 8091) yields 0.78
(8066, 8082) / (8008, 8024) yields 1.48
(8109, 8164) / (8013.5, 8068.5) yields 0.88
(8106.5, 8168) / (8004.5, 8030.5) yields 1.15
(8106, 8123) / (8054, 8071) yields 0.69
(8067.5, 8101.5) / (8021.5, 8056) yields 1.12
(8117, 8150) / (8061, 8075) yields 0.66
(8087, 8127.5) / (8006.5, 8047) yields 1.18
